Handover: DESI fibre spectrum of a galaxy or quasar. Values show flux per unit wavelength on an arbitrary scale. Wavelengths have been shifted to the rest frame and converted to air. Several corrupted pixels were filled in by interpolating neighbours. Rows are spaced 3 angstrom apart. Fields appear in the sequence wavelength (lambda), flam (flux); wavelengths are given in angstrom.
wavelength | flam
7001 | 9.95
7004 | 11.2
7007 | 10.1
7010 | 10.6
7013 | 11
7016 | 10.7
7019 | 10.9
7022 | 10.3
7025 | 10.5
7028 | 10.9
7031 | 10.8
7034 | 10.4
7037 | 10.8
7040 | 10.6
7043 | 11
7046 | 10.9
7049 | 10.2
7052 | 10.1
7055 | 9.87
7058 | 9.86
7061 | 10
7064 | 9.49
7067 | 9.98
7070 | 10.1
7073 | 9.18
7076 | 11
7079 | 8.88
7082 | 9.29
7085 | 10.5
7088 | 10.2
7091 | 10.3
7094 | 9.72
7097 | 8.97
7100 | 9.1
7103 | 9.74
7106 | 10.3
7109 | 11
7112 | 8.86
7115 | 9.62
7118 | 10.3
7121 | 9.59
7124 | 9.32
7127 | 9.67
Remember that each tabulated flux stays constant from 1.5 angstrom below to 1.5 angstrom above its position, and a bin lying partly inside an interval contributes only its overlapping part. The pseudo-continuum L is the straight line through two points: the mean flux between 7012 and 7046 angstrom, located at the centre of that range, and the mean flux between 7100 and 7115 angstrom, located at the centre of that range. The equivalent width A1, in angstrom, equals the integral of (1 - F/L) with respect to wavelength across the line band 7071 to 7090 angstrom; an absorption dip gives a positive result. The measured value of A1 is 0.5 angstrom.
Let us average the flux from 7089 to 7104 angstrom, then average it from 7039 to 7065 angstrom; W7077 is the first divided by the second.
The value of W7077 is 0.94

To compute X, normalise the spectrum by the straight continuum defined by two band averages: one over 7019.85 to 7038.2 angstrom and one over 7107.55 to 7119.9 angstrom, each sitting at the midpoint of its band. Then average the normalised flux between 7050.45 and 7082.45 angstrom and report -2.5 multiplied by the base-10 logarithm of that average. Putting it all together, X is 0.05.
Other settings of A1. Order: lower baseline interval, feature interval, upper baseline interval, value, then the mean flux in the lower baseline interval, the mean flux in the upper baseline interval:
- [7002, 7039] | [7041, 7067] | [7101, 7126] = 0.49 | 10.7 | 9.82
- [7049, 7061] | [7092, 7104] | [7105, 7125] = 0.59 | 9.98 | 9.86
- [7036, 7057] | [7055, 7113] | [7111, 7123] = 1.09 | 10.5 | 9.61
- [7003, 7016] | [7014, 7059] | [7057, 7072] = -1.06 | 10.7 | 9.86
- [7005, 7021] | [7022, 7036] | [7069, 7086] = -0.22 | 10.7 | 9.8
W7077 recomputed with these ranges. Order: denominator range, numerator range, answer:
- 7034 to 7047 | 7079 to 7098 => 0.91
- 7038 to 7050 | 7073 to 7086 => 0.92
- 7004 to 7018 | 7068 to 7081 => 0.92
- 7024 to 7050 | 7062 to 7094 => 0.92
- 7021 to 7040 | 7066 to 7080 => 0.93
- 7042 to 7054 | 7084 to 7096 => 0.96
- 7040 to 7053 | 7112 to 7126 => 0.91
